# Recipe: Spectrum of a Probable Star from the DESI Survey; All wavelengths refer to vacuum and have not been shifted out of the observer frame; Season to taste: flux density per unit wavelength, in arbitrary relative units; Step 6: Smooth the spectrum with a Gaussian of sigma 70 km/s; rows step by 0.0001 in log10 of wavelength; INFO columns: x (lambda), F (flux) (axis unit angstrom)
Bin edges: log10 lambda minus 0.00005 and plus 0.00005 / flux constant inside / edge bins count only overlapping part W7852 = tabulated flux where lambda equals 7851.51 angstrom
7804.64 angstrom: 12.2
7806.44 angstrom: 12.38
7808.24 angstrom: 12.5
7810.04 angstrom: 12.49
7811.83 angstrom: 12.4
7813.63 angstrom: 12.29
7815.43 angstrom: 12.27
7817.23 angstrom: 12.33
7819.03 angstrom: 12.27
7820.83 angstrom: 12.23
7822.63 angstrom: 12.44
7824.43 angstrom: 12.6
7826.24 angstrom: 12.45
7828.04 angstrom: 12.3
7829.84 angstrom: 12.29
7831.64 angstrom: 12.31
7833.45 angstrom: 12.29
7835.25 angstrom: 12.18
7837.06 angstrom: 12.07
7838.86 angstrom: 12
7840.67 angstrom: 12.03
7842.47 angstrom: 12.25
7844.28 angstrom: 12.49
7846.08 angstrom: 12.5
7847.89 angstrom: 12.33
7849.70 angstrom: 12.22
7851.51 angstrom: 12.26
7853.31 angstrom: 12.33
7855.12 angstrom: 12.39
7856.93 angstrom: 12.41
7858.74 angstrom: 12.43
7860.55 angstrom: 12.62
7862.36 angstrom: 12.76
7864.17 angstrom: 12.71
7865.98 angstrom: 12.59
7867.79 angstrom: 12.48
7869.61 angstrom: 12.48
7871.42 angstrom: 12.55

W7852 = 12.26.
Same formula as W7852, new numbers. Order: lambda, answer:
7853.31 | 12.33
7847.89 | 12.33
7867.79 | 12.48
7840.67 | 12.03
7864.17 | 12.71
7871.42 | 12.55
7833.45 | 12.29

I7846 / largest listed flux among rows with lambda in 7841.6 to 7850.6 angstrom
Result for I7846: 12.5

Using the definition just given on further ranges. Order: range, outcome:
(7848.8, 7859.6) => 12.43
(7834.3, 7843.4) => 12.25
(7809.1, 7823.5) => 12.49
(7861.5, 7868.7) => 12.76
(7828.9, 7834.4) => 12.31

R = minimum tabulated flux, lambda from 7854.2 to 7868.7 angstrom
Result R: 12.39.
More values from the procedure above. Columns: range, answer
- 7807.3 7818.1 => 12.27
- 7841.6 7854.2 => 12.22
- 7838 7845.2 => 12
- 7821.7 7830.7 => 12.29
